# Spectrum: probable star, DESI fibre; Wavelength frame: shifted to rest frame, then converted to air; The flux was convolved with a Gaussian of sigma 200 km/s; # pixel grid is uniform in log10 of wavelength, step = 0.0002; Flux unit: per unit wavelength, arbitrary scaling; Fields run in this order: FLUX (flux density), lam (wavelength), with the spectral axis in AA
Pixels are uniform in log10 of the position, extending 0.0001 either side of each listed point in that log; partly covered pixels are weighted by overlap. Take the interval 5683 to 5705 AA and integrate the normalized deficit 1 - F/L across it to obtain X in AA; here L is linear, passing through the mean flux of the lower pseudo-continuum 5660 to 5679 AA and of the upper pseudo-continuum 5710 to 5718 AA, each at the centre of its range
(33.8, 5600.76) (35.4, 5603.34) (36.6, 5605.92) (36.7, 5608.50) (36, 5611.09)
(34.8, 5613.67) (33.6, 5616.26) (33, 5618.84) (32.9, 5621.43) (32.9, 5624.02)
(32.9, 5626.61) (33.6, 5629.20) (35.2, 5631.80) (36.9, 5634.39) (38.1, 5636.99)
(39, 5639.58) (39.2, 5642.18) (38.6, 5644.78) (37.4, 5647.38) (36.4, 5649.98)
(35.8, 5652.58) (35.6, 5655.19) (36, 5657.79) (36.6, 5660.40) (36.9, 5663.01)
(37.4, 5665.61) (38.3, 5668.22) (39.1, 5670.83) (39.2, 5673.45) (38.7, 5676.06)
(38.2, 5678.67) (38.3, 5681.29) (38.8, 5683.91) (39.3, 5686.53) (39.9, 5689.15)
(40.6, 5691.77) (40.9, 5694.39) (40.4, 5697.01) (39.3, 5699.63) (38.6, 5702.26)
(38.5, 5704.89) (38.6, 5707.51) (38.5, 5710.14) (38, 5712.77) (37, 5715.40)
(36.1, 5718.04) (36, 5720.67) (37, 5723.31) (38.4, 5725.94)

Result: -1.1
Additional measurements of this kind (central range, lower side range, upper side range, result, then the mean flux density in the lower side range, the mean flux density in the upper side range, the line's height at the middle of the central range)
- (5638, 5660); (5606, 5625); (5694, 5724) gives -0.9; 34.4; 38.2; 35.8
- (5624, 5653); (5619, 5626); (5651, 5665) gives -1.7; 32.9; 36.3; 34.4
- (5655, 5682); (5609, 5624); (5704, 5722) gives -1.4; 34.1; 37.5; 35.9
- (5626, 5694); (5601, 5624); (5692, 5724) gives -2.1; 34.7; 38.3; 36.5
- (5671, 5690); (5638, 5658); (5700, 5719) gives -0.6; 37.3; 38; 37.7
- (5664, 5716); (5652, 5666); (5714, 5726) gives -3.3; 36.3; 36.7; 36.6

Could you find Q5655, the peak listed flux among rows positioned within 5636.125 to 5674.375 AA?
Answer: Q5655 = 39.2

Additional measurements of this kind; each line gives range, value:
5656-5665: 36.9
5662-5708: 40.9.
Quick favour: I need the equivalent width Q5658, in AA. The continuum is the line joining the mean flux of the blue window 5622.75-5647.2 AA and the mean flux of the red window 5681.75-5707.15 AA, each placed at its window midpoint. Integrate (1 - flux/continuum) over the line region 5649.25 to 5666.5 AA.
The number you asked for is 0.5 AA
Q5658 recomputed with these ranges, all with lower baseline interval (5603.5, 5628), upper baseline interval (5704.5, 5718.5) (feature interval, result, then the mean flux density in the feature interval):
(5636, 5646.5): -1.0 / 38.7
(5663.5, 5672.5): -0.5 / 38.2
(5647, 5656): -0.1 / 36.2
